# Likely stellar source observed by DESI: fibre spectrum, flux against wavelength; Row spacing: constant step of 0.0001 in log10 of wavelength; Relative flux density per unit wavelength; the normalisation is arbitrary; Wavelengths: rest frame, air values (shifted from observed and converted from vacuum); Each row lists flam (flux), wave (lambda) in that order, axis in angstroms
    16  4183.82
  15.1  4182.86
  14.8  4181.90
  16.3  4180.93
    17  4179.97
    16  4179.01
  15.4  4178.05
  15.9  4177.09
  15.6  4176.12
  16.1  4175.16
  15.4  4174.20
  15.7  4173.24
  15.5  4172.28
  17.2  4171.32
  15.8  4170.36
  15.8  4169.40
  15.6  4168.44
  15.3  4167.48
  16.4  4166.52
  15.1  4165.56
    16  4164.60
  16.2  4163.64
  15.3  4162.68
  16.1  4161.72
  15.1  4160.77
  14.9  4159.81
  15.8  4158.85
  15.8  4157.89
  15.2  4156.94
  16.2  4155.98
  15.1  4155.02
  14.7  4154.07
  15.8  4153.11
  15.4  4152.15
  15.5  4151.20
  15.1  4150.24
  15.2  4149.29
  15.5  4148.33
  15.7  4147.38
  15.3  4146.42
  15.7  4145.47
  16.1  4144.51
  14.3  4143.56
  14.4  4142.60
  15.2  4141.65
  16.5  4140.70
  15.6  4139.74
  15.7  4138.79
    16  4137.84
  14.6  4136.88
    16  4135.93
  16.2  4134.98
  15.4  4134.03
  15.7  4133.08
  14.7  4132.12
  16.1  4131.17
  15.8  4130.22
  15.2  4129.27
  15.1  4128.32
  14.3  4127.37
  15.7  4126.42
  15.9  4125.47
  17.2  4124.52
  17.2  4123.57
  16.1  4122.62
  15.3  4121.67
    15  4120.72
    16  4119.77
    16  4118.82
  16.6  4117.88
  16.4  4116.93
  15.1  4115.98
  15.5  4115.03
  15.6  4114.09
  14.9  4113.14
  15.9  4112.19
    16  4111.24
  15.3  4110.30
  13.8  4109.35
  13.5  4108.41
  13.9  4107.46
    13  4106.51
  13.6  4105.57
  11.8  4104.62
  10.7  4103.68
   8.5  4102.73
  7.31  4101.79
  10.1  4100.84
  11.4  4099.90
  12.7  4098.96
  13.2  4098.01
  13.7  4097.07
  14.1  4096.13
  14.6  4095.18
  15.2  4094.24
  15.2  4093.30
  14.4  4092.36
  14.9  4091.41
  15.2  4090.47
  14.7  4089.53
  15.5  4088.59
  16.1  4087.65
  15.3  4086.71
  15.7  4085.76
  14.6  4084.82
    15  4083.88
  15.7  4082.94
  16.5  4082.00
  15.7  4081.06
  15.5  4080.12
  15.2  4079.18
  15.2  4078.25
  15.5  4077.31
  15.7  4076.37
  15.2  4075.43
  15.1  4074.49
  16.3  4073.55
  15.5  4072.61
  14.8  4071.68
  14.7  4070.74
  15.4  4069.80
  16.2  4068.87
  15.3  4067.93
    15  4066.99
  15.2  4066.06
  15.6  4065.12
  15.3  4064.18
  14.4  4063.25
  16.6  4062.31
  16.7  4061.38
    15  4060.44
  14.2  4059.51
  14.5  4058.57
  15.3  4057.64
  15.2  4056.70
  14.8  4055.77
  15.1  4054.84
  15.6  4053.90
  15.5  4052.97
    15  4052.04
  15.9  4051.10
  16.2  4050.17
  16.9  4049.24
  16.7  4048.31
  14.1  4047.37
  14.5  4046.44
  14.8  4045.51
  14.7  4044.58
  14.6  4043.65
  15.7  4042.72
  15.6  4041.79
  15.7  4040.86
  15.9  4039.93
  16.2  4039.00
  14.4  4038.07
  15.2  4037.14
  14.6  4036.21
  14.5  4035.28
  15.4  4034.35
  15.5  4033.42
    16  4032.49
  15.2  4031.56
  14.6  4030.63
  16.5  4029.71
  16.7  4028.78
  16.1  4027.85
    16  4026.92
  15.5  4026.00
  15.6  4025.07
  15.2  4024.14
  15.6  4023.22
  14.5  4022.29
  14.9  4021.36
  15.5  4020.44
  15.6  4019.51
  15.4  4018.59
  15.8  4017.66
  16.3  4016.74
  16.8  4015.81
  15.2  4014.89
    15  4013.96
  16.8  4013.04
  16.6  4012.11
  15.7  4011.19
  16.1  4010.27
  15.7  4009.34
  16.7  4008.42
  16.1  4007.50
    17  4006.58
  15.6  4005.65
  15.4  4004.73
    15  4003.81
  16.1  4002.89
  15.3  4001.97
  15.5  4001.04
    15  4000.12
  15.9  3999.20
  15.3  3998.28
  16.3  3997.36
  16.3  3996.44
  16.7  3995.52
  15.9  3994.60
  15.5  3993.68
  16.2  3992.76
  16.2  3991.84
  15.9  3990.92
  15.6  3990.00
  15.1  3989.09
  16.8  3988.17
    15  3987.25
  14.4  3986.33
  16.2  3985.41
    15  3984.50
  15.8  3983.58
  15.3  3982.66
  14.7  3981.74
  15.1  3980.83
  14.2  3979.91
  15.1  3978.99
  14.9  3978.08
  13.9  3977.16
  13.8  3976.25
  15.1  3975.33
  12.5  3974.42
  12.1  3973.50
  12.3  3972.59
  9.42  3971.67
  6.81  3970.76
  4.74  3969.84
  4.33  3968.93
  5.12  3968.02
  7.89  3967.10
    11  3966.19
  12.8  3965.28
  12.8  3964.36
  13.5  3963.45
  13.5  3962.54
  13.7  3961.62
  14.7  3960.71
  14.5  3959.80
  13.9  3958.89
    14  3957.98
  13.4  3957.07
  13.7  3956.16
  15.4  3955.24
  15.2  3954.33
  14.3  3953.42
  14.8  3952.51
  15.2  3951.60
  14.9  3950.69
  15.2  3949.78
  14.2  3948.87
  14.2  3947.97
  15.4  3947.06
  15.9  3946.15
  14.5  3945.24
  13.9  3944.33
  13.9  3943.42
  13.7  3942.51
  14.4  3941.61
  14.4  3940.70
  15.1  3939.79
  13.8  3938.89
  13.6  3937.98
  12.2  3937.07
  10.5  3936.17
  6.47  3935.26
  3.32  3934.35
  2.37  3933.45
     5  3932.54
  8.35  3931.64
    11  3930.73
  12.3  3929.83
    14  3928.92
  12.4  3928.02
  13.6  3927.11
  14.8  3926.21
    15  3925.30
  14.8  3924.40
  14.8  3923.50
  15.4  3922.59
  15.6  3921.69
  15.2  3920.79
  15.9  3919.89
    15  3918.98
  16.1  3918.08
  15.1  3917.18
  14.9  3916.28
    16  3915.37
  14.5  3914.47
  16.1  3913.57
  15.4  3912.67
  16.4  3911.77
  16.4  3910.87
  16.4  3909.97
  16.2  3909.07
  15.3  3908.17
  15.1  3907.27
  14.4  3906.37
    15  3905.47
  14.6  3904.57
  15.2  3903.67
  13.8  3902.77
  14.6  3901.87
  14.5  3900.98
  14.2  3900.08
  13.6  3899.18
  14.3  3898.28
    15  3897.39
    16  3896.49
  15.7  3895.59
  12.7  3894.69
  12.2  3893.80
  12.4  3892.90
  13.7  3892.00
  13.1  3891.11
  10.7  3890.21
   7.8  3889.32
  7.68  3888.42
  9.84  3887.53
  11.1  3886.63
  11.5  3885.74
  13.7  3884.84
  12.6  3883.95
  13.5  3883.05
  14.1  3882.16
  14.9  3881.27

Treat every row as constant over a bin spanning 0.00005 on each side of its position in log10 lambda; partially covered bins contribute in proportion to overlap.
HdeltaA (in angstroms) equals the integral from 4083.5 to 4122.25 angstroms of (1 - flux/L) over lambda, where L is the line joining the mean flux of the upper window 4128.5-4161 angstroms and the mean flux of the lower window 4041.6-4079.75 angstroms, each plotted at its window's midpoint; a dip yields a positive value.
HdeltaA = 3.1 angstroms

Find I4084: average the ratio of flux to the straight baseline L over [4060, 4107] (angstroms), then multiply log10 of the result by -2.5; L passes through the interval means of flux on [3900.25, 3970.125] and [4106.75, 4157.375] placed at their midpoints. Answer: 0.03 mag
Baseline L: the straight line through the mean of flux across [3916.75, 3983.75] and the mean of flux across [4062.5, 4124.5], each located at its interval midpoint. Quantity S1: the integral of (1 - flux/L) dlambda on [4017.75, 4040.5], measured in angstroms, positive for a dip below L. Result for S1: -2.6 angstroms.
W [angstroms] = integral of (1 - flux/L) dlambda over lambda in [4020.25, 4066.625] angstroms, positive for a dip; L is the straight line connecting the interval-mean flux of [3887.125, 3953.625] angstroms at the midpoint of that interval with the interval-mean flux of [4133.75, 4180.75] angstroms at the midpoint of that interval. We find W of -2.34 angstroms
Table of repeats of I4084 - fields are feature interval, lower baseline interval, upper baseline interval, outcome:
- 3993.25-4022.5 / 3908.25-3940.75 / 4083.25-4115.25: -0.167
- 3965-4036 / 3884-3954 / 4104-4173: -0.031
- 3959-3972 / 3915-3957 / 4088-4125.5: 0.281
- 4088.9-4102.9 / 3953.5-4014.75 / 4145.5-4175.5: 0.150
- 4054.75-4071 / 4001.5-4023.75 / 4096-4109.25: -0.122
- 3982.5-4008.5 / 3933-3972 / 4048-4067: -0.162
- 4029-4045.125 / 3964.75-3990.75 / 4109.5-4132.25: -0.103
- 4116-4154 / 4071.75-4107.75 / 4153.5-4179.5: -0.040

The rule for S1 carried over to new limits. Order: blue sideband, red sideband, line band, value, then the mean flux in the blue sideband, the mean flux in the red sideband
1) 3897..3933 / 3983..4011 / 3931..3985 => 9.3 angstroms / 14.4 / 15.8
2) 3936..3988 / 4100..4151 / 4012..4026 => -1.8 angstroms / 13.4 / 14.8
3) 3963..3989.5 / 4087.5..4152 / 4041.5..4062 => -2.3 angstroms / 12.6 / 14.8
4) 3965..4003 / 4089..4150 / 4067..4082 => -1.1 angstroms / 13.7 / 14.7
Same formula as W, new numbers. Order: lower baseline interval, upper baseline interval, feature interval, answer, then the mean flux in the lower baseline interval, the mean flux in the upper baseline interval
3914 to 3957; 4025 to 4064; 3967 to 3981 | 3.0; 13.4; 15.4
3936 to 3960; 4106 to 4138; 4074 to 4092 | -0.2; 14.3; 15.4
